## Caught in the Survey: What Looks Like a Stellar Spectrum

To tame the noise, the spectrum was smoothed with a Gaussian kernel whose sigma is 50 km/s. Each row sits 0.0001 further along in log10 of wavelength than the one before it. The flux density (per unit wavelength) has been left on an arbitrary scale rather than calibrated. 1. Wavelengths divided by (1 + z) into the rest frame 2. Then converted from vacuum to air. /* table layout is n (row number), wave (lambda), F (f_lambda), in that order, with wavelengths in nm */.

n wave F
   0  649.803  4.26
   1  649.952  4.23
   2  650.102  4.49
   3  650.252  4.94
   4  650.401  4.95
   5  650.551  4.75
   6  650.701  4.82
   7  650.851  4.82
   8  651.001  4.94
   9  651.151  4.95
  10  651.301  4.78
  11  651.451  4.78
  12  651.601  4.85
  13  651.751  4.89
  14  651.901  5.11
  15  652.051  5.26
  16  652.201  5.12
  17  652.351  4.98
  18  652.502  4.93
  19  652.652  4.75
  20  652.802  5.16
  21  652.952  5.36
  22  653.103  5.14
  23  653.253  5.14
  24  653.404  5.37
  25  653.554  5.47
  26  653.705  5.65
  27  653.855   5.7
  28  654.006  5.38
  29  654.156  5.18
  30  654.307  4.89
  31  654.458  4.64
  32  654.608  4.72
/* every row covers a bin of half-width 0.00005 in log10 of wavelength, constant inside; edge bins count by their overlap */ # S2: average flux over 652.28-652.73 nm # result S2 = 4.89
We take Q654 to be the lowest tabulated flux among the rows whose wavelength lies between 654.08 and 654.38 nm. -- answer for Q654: 4.89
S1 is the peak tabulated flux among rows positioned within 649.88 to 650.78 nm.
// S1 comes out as 4.95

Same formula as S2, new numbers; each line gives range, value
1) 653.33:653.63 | 5.42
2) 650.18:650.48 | 4.95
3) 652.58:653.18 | 5.11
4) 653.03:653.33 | 5.14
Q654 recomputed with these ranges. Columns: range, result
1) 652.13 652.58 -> 4.93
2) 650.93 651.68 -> 4.78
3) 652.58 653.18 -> 4.75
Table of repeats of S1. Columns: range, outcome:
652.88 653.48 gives 5.37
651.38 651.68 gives 4.85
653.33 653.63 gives 5.47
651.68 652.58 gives 5.26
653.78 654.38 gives 5.7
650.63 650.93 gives 4.82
